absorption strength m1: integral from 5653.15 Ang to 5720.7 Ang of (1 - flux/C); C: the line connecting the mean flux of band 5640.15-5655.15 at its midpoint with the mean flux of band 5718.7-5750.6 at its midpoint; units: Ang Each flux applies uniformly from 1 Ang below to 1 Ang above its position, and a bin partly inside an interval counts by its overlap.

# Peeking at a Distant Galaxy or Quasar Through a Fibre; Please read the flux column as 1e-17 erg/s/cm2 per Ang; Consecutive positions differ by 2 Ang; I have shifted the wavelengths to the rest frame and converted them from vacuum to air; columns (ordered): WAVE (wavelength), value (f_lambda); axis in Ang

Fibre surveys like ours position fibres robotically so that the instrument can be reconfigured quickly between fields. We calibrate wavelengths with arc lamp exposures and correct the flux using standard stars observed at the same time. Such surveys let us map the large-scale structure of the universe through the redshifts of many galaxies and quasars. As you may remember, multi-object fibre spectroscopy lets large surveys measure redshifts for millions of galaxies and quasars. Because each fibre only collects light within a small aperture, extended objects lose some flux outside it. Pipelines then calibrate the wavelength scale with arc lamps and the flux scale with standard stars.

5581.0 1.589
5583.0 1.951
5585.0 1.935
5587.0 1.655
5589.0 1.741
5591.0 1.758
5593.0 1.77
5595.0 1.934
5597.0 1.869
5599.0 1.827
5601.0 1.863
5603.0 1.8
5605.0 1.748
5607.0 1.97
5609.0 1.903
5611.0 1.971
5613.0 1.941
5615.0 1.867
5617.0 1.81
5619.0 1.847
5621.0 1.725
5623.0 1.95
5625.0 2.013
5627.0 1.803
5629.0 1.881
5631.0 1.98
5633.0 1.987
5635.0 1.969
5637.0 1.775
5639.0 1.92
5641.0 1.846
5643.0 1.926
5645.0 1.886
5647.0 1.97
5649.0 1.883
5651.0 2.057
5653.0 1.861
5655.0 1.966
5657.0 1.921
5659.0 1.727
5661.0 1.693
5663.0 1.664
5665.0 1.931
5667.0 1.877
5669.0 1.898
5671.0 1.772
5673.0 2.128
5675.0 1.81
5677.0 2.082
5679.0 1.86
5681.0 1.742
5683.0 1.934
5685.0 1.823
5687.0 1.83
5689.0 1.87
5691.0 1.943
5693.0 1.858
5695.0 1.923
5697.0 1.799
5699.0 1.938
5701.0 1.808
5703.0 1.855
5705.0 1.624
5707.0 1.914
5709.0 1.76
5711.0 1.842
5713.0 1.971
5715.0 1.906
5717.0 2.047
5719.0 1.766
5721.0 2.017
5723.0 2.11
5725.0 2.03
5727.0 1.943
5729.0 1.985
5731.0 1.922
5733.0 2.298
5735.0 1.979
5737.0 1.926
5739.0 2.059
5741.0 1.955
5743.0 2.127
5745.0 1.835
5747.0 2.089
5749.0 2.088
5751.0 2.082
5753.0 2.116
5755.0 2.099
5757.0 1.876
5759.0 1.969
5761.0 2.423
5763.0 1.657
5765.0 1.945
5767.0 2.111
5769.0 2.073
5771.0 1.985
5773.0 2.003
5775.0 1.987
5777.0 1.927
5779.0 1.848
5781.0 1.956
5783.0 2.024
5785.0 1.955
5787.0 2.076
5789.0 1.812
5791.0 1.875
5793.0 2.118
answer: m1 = 3.4 Ang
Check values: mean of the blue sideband 1.92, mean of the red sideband 2.01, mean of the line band 1.86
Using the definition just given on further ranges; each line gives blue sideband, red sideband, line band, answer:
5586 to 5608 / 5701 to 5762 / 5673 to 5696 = 0.40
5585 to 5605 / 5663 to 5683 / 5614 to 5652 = -1.09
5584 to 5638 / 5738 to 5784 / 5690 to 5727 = 1.18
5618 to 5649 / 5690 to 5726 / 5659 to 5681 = 0.44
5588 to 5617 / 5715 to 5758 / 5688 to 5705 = 0.92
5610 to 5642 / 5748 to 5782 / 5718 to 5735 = -0.26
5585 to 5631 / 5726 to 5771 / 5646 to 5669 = 0.52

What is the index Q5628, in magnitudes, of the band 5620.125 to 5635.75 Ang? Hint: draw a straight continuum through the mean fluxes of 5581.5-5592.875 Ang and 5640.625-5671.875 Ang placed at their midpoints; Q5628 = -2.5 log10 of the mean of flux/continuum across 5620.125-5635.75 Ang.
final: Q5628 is -0.04 mag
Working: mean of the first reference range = 1.8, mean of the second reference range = 1.87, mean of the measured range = 1.91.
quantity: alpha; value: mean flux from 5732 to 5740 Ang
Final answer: 2.07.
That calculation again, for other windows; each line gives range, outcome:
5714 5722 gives 1.93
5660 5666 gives 1.76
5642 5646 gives 1.91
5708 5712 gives 1.8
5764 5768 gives 2.03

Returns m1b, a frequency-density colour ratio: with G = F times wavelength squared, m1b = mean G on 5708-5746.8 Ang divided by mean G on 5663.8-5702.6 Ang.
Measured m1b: 1.06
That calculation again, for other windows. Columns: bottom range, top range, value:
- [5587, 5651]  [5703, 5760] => 1.10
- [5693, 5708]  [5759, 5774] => 1.13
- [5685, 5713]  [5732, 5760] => 1.12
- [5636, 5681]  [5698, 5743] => 1.06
